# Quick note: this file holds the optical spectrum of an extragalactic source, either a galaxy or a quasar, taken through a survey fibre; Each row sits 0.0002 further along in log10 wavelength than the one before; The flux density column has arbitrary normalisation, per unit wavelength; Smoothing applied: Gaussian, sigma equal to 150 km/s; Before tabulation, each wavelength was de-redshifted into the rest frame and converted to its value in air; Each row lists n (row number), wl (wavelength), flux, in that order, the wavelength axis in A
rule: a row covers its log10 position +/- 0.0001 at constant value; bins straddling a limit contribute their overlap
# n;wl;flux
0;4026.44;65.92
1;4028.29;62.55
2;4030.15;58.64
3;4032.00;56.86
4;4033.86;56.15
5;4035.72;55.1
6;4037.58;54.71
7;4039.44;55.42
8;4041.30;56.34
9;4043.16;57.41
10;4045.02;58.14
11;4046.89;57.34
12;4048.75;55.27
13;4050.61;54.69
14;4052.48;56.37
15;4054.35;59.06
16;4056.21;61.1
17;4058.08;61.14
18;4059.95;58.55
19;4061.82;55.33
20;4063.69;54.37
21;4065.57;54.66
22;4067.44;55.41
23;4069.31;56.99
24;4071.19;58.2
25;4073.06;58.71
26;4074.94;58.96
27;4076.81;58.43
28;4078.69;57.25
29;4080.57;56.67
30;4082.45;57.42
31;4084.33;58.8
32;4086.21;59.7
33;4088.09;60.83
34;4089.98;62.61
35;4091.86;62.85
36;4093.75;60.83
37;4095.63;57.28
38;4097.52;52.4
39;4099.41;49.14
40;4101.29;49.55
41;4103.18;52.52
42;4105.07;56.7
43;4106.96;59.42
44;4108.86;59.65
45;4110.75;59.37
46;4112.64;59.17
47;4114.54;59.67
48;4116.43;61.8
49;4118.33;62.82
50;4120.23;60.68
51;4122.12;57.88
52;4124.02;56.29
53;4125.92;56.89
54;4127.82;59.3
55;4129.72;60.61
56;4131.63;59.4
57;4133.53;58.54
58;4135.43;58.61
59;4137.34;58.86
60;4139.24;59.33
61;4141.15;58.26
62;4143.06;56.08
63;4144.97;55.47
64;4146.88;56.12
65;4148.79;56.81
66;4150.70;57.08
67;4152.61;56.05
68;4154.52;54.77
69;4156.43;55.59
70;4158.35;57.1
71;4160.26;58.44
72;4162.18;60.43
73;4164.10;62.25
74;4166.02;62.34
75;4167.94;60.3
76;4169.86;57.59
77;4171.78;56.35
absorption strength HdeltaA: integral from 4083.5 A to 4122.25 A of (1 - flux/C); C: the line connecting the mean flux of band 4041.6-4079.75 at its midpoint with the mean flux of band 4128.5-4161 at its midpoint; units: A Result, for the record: -0.6 A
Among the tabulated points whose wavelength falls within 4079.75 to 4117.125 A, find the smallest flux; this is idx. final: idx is 49.14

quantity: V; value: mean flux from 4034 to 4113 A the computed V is 57.2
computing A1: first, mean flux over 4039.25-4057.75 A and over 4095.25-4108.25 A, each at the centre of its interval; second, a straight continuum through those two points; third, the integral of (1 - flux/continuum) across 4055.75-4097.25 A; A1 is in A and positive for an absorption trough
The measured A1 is -2.1 A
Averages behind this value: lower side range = 57.3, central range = 58.3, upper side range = 53.8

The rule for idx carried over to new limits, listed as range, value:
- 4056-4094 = 54.37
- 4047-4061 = 54.69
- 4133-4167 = 54.77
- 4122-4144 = 56.08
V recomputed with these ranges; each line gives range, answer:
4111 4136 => 59.4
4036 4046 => 56.3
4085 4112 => 57.4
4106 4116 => 59.6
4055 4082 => 57.6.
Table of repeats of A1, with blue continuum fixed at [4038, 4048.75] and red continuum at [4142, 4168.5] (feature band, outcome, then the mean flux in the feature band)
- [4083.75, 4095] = -0.7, 60.9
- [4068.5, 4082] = -0.2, 57.9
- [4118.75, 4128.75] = -0.2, 58.5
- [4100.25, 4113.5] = 0.2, 56.6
